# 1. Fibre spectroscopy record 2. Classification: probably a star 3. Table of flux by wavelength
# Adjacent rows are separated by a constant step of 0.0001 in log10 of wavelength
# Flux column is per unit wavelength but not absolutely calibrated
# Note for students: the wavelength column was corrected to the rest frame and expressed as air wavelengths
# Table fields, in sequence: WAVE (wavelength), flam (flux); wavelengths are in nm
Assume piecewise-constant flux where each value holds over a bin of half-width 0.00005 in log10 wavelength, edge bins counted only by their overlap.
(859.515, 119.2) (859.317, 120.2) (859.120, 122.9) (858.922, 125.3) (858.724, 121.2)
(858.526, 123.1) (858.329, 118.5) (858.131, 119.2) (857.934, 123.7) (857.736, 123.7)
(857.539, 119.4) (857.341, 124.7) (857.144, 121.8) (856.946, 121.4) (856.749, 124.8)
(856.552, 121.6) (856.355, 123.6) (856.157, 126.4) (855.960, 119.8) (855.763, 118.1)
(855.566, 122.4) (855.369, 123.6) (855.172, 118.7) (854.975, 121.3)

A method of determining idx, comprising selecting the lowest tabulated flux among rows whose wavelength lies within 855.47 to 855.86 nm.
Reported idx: 118.1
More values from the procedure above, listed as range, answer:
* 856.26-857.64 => 119.4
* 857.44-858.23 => 119.2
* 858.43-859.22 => 121.2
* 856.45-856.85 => 121.6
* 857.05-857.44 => 121.8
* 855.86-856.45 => 119.8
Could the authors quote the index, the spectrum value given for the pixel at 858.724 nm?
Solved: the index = 121.2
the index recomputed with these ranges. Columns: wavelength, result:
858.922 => 125.3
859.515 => 119.2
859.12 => 122.9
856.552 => 121.6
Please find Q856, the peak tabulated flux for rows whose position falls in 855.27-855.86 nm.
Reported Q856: 123.6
